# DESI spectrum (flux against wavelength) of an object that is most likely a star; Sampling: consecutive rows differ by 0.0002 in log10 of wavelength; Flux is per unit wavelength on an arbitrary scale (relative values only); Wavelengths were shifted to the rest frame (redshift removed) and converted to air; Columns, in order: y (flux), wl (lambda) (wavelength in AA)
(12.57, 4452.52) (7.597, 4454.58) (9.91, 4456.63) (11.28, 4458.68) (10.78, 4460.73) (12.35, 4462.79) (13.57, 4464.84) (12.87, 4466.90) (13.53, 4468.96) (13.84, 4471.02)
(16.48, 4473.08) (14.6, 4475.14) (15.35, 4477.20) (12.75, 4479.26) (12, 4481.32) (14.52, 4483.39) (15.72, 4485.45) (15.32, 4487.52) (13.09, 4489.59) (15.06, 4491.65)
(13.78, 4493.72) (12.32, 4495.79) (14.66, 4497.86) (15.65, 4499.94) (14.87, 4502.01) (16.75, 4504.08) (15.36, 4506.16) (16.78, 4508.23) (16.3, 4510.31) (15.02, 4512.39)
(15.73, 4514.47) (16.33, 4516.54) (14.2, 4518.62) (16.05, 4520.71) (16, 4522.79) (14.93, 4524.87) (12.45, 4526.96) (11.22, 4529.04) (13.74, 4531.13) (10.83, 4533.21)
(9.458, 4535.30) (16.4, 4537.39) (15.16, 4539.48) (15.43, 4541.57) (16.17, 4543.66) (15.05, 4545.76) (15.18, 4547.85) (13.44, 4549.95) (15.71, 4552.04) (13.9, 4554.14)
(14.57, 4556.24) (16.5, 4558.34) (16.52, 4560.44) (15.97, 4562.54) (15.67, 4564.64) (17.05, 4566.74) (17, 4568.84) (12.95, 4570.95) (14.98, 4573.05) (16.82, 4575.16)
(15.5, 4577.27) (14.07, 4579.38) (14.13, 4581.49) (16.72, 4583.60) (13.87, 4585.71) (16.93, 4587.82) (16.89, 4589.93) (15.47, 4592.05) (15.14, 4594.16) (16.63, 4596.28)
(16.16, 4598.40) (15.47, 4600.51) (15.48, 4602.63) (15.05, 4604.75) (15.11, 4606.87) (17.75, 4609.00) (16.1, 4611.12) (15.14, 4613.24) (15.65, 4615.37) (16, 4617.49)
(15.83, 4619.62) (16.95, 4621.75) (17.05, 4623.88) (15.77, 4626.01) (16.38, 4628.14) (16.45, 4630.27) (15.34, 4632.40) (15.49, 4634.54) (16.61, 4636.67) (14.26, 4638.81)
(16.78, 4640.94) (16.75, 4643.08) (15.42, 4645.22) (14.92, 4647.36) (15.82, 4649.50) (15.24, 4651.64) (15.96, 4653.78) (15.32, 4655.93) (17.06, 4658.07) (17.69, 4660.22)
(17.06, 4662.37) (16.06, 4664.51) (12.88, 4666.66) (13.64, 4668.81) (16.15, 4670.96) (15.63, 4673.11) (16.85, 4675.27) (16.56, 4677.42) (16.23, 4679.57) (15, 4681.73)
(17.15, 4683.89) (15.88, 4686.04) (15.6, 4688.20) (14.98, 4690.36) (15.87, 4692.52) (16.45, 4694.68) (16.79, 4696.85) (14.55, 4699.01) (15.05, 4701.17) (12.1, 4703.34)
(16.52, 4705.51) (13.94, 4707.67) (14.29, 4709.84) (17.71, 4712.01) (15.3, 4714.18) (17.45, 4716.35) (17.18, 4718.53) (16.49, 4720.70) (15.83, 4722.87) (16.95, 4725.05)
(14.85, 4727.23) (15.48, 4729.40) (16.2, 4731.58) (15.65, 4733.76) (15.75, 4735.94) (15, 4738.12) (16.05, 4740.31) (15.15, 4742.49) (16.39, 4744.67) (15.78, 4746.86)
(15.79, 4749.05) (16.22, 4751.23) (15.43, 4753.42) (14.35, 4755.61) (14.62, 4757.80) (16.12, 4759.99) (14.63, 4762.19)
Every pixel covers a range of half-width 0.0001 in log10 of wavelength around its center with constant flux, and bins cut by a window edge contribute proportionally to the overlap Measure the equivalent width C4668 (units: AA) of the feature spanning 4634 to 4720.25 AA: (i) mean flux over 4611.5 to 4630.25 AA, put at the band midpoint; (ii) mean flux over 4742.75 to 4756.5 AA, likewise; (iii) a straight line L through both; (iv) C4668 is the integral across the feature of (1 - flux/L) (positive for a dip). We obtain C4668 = 0.8 AA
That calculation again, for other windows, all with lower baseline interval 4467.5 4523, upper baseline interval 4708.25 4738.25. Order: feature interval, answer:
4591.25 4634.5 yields -1.4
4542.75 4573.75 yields -0.4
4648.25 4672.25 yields 0.0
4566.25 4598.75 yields -0.7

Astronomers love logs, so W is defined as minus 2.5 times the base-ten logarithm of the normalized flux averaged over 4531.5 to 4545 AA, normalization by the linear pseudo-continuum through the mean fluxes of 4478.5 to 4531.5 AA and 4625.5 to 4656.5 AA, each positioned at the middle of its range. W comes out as 0.076 mag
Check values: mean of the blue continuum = 14.7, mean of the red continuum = 15.8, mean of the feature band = 13.9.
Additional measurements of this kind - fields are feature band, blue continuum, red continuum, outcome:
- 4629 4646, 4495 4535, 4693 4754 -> -0.044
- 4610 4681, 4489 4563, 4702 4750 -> -0.041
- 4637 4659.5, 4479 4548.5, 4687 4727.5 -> -0.032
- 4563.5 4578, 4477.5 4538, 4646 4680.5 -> -0.053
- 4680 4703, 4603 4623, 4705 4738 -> 0.022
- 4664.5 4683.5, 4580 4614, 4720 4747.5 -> 0.021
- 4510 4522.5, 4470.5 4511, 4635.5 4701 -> -0.048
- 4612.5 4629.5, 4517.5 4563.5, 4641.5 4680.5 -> -0.049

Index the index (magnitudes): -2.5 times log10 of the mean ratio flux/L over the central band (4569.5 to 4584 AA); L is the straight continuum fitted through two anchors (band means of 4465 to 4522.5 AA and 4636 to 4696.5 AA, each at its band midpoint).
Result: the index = 0.02 mag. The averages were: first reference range 14.8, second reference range 15.9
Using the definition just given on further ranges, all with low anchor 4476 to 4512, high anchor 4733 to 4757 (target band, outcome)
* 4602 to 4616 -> -0.045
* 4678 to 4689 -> -0.044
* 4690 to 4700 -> -0.026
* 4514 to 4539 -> 0.068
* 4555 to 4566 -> -0.063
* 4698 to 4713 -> 0.042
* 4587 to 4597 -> -0.078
